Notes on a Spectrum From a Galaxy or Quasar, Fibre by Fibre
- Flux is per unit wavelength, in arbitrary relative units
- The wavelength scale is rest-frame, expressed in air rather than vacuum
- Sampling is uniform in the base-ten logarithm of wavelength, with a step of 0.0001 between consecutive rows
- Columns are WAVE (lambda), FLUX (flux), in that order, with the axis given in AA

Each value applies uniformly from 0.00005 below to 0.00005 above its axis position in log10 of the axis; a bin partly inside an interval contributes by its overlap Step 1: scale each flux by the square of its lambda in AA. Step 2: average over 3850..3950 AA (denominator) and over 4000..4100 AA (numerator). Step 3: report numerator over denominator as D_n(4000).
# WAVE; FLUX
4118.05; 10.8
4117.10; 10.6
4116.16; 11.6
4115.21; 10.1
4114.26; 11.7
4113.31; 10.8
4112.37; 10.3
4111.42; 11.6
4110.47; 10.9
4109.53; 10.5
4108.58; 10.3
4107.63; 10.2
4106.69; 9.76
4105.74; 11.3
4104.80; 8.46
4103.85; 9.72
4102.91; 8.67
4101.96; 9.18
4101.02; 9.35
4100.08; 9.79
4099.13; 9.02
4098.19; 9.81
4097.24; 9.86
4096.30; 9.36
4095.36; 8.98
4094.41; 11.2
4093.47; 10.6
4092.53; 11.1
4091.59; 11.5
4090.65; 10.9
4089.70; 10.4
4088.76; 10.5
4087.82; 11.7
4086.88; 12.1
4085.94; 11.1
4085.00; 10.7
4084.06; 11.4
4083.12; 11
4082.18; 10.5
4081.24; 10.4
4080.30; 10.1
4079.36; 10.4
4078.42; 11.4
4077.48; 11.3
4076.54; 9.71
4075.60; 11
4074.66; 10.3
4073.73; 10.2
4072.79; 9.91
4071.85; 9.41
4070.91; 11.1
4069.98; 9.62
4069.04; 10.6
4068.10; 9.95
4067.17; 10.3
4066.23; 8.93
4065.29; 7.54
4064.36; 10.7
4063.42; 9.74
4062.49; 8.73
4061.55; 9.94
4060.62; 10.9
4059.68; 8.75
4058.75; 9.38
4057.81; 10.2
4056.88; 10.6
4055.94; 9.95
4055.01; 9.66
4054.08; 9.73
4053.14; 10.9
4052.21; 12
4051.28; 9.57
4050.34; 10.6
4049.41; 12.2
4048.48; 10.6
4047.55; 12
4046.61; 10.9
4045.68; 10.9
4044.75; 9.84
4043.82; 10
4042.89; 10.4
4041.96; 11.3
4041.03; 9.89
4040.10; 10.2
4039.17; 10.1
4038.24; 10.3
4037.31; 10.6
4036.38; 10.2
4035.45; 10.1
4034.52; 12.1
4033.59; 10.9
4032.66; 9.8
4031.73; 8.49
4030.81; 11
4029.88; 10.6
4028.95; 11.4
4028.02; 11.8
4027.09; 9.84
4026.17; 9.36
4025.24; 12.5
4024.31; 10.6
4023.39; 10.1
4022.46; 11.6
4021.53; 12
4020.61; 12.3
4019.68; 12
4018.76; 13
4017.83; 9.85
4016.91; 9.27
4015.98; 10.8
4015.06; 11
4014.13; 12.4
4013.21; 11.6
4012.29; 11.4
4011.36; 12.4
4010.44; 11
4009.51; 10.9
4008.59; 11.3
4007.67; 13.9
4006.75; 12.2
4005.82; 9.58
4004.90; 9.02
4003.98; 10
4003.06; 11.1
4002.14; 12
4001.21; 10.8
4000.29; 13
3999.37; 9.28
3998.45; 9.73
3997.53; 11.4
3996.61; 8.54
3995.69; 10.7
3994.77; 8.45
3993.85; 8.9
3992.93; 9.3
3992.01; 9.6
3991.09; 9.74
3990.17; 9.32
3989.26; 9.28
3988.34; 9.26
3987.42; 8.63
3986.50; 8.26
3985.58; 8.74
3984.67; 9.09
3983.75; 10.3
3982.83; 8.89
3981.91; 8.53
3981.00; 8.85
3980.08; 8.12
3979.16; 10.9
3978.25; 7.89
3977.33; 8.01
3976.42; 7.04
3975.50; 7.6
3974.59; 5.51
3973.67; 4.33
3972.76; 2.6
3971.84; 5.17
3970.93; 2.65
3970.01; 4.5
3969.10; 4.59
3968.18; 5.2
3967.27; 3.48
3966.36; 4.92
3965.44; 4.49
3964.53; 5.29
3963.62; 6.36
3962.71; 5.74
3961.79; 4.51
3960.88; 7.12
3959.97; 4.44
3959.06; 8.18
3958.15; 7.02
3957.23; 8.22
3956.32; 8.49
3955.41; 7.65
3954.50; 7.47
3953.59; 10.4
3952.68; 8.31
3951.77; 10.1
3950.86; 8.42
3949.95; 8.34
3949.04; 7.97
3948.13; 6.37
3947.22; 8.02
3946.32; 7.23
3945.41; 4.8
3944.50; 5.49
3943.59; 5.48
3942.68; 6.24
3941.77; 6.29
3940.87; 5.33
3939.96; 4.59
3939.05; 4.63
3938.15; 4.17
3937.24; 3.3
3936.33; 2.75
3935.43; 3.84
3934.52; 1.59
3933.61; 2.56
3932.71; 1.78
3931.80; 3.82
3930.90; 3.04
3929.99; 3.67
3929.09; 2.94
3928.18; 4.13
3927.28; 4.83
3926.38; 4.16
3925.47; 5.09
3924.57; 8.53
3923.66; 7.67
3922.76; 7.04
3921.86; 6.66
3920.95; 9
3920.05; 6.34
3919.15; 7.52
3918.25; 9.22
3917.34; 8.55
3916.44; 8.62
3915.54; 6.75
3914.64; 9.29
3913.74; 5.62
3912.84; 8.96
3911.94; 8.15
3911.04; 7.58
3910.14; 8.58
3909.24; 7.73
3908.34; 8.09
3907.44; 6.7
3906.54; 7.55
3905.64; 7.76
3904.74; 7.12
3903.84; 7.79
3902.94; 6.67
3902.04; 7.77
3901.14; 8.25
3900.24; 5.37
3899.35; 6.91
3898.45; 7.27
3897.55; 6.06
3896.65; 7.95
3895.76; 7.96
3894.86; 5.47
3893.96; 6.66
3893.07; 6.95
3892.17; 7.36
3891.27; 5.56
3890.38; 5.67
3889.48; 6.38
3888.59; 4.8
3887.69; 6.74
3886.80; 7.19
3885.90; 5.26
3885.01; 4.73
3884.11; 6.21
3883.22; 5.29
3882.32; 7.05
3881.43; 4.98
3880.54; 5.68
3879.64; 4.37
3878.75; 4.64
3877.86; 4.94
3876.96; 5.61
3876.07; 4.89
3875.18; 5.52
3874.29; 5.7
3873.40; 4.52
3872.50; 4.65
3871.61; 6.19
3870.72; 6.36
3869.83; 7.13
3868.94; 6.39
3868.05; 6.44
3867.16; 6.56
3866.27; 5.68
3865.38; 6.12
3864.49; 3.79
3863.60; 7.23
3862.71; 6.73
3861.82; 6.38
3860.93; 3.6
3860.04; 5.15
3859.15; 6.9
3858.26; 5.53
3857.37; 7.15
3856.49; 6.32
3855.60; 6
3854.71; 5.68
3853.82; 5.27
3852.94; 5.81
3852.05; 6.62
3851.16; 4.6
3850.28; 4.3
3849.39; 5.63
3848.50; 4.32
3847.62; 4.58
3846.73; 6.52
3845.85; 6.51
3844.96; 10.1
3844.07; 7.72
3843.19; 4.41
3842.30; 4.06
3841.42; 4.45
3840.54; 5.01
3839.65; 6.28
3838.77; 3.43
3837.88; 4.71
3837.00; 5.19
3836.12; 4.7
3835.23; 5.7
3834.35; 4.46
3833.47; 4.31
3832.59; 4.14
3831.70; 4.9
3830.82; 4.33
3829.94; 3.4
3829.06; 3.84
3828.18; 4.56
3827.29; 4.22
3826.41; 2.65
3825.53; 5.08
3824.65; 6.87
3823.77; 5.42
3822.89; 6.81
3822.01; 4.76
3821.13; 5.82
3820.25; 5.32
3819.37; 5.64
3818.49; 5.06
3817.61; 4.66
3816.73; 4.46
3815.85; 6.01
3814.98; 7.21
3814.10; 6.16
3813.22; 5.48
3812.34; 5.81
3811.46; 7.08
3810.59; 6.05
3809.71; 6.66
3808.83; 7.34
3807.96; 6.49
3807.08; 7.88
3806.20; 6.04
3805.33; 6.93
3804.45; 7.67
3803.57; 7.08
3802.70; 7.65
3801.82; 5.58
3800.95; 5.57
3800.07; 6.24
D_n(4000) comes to 1.89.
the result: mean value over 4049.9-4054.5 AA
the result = 10.6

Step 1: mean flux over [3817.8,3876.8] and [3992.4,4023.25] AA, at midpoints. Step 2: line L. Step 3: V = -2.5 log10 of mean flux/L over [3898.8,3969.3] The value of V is 0.29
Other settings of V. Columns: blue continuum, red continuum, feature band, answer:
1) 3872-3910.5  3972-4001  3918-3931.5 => 0.202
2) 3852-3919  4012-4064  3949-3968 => 0.209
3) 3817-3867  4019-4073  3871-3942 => 0.144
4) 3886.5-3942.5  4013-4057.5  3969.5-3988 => 0.191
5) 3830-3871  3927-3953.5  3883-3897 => -0.156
